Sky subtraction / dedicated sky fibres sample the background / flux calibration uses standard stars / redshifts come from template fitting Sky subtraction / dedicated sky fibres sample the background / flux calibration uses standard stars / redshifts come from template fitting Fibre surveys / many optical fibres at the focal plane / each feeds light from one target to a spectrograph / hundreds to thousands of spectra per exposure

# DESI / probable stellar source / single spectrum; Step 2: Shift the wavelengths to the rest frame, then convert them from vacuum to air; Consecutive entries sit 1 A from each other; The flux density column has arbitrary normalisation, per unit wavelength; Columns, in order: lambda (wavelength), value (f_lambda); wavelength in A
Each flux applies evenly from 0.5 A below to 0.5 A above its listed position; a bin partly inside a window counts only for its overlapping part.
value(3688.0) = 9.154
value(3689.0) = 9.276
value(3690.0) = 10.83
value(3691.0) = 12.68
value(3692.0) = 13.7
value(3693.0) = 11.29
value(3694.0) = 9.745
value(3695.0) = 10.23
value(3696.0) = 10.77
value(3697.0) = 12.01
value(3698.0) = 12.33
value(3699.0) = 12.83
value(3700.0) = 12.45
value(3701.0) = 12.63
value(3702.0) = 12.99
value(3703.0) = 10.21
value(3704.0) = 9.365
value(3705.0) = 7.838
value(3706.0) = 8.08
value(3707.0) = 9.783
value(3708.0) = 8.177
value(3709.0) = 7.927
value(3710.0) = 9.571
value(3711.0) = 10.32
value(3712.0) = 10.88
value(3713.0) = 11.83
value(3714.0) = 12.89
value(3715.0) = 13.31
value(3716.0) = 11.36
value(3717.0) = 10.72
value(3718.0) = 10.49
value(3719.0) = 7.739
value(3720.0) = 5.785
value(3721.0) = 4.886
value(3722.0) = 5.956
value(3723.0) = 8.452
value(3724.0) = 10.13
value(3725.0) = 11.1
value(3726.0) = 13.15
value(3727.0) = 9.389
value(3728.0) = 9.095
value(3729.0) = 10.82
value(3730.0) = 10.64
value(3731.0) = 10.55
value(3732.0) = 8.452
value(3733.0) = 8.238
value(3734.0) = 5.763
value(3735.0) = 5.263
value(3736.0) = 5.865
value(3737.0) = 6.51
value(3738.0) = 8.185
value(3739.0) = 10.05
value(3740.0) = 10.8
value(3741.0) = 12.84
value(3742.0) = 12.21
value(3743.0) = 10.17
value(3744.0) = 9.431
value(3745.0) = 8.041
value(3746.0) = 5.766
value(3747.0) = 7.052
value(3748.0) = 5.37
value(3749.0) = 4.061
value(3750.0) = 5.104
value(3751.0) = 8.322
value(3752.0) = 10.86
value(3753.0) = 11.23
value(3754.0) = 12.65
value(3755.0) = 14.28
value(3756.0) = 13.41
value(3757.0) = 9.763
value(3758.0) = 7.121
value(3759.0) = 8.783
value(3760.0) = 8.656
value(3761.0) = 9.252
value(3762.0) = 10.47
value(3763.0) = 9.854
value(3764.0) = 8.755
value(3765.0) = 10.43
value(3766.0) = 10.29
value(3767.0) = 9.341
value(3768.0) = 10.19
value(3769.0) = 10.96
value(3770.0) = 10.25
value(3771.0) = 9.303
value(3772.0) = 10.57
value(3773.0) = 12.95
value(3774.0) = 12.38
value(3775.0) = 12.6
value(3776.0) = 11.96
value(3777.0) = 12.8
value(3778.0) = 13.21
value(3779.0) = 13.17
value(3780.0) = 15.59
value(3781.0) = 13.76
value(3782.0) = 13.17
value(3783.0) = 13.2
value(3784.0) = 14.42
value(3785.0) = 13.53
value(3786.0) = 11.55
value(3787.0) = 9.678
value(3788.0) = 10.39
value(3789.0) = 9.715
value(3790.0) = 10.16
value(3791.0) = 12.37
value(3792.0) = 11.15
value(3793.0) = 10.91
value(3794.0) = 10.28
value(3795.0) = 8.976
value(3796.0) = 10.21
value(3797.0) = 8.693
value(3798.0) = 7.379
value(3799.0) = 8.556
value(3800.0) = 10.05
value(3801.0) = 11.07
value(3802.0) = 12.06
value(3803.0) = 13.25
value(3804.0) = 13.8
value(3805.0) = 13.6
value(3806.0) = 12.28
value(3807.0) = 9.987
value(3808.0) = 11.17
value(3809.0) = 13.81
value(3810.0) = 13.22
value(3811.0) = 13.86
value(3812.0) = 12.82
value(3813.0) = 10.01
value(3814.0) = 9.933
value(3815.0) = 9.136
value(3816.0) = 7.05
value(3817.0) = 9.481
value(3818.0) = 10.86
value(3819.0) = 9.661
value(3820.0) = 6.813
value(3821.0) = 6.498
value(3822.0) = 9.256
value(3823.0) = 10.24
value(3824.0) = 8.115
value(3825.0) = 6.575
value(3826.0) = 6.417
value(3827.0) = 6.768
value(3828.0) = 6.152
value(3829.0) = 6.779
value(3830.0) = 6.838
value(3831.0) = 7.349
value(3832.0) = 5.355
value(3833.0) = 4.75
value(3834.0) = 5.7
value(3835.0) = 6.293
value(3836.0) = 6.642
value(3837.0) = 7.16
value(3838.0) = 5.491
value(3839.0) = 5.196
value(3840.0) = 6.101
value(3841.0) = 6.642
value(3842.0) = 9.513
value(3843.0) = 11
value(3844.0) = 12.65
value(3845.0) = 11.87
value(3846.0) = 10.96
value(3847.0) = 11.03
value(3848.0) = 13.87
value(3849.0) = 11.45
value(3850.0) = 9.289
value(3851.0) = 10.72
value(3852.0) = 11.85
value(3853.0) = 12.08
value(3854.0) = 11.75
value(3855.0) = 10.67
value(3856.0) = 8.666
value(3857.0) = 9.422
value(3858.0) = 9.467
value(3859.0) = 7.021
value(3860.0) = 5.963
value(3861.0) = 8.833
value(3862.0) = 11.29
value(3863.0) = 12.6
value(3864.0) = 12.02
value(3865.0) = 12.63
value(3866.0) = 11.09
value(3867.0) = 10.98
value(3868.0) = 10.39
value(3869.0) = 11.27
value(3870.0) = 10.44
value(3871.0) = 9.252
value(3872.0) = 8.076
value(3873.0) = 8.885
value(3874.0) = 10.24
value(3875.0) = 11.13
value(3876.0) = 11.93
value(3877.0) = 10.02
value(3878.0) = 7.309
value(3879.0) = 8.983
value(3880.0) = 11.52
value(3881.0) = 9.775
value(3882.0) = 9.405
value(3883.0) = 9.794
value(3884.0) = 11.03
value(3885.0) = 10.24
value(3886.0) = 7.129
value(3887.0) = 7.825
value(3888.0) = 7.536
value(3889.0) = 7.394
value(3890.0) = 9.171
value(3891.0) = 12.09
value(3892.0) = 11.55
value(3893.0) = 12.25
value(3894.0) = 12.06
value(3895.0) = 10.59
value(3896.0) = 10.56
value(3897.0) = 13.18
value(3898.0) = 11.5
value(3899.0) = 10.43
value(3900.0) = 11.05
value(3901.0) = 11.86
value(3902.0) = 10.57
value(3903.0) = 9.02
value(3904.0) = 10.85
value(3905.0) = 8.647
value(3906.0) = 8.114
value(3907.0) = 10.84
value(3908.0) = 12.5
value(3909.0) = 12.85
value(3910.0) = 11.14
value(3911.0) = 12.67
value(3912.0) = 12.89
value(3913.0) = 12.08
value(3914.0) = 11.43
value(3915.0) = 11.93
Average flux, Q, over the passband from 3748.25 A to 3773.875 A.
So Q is 9.87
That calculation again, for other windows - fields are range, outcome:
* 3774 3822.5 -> 11.2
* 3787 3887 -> 9.67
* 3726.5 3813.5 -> 10.4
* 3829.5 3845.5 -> 7.41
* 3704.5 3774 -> 9.41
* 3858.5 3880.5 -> 10.1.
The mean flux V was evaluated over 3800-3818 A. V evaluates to 11.5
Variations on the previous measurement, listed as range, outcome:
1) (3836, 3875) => 9.92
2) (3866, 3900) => 10.1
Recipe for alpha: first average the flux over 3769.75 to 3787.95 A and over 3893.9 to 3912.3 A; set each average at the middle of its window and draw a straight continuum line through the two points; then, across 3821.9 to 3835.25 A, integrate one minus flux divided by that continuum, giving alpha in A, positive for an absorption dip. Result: 5.67 A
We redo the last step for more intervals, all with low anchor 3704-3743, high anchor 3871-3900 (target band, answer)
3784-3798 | -1.40 A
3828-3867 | 3.00 A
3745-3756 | 0.93 A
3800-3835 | 1.28 A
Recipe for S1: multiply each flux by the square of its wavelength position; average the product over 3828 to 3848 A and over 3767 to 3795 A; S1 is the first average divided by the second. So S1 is 0.7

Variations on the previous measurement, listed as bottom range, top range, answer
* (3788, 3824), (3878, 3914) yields 1.05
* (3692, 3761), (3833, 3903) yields 1.11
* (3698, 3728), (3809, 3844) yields 0.87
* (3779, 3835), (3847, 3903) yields 1.06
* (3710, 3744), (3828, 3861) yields 0.97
